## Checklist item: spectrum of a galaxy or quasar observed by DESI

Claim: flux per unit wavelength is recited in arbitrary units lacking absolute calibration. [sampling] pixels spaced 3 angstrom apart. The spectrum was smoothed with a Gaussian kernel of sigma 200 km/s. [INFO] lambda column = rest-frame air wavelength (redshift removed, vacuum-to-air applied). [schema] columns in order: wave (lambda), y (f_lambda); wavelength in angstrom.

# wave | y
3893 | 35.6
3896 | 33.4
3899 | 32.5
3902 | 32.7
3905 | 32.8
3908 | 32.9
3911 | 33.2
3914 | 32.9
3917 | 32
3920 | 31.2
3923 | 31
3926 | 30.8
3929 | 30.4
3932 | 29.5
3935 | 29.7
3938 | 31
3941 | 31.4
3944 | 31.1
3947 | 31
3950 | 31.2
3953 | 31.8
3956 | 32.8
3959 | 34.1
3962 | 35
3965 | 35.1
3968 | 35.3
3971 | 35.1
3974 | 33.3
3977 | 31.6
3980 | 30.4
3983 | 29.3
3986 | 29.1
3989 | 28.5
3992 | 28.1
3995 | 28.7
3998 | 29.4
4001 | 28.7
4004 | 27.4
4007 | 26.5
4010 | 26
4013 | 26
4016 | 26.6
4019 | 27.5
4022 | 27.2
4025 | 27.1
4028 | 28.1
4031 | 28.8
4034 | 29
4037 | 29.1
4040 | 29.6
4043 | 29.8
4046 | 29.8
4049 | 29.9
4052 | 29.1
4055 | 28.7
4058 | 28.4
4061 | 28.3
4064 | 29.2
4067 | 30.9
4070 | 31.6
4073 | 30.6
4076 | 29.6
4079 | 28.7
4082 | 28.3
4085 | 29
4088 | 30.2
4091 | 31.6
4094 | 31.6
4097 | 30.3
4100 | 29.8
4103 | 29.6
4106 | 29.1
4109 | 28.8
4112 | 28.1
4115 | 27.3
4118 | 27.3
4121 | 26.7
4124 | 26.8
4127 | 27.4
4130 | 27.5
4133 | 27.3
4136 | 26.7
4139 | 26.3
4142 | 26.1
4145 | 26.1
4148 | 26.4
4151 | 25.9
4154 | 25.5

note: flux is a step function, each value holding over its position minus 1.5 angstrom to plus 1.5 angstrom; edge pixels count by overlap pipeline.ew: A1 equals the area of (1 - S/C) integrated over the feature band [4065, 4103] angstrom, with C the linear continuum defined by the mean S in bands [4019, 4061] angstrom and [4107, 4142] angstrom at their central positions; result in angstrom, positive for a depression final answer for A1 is -2.9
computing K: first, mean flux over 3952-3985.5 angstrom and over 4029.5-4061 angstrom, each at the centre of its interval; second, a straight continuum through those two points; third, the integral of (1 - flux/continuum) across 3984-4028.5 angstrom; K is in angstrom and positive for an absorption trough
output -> 4.9 angstrom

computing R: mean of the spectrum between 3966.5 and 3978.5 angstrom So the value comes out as 33.8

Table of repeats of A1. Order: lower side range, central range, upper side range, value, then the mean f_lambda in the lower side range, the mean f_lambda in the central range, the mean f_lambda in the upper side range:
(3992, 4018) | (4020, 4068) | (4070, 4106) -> -0.4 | 27.5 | 28.9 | 30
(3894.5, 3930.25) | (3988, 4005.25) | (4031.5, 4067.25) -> 1.1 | 32.2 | 28.5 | 29.2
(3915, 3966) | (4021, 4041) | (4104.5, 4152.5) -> 0.7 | 31.7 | 28.4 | 27.1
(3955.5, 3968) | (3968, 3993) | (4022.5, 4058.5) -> 1.7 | 34.5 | 31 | 28.9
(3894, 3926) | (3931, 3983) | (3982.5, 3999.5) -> -3.4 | 32.4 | 32.3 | 28.8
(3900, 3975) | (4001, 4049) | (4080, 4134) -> 3.9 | 32.3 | 28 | 28.7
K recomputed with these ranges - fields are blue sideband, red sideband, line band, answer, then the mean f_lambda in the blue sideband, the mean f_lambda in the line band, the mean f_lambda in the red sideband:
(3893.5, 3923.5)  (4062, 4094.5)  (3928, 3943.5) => 0.8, 32.6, 30.4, 30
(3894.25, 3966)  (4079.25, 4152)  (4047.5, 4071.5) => -0.2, 32.1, 29.5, 28.1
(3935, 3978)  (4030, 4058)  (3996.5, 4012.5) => 1.7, 32.7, 27.5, 29.3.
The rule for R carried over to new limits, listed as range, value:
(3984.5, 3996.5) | 28.6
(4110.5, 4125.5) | 27.2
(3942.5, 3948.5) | 31.1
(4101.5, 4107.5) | 29.4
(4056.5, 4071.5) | 29.7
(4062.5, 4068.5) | 30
